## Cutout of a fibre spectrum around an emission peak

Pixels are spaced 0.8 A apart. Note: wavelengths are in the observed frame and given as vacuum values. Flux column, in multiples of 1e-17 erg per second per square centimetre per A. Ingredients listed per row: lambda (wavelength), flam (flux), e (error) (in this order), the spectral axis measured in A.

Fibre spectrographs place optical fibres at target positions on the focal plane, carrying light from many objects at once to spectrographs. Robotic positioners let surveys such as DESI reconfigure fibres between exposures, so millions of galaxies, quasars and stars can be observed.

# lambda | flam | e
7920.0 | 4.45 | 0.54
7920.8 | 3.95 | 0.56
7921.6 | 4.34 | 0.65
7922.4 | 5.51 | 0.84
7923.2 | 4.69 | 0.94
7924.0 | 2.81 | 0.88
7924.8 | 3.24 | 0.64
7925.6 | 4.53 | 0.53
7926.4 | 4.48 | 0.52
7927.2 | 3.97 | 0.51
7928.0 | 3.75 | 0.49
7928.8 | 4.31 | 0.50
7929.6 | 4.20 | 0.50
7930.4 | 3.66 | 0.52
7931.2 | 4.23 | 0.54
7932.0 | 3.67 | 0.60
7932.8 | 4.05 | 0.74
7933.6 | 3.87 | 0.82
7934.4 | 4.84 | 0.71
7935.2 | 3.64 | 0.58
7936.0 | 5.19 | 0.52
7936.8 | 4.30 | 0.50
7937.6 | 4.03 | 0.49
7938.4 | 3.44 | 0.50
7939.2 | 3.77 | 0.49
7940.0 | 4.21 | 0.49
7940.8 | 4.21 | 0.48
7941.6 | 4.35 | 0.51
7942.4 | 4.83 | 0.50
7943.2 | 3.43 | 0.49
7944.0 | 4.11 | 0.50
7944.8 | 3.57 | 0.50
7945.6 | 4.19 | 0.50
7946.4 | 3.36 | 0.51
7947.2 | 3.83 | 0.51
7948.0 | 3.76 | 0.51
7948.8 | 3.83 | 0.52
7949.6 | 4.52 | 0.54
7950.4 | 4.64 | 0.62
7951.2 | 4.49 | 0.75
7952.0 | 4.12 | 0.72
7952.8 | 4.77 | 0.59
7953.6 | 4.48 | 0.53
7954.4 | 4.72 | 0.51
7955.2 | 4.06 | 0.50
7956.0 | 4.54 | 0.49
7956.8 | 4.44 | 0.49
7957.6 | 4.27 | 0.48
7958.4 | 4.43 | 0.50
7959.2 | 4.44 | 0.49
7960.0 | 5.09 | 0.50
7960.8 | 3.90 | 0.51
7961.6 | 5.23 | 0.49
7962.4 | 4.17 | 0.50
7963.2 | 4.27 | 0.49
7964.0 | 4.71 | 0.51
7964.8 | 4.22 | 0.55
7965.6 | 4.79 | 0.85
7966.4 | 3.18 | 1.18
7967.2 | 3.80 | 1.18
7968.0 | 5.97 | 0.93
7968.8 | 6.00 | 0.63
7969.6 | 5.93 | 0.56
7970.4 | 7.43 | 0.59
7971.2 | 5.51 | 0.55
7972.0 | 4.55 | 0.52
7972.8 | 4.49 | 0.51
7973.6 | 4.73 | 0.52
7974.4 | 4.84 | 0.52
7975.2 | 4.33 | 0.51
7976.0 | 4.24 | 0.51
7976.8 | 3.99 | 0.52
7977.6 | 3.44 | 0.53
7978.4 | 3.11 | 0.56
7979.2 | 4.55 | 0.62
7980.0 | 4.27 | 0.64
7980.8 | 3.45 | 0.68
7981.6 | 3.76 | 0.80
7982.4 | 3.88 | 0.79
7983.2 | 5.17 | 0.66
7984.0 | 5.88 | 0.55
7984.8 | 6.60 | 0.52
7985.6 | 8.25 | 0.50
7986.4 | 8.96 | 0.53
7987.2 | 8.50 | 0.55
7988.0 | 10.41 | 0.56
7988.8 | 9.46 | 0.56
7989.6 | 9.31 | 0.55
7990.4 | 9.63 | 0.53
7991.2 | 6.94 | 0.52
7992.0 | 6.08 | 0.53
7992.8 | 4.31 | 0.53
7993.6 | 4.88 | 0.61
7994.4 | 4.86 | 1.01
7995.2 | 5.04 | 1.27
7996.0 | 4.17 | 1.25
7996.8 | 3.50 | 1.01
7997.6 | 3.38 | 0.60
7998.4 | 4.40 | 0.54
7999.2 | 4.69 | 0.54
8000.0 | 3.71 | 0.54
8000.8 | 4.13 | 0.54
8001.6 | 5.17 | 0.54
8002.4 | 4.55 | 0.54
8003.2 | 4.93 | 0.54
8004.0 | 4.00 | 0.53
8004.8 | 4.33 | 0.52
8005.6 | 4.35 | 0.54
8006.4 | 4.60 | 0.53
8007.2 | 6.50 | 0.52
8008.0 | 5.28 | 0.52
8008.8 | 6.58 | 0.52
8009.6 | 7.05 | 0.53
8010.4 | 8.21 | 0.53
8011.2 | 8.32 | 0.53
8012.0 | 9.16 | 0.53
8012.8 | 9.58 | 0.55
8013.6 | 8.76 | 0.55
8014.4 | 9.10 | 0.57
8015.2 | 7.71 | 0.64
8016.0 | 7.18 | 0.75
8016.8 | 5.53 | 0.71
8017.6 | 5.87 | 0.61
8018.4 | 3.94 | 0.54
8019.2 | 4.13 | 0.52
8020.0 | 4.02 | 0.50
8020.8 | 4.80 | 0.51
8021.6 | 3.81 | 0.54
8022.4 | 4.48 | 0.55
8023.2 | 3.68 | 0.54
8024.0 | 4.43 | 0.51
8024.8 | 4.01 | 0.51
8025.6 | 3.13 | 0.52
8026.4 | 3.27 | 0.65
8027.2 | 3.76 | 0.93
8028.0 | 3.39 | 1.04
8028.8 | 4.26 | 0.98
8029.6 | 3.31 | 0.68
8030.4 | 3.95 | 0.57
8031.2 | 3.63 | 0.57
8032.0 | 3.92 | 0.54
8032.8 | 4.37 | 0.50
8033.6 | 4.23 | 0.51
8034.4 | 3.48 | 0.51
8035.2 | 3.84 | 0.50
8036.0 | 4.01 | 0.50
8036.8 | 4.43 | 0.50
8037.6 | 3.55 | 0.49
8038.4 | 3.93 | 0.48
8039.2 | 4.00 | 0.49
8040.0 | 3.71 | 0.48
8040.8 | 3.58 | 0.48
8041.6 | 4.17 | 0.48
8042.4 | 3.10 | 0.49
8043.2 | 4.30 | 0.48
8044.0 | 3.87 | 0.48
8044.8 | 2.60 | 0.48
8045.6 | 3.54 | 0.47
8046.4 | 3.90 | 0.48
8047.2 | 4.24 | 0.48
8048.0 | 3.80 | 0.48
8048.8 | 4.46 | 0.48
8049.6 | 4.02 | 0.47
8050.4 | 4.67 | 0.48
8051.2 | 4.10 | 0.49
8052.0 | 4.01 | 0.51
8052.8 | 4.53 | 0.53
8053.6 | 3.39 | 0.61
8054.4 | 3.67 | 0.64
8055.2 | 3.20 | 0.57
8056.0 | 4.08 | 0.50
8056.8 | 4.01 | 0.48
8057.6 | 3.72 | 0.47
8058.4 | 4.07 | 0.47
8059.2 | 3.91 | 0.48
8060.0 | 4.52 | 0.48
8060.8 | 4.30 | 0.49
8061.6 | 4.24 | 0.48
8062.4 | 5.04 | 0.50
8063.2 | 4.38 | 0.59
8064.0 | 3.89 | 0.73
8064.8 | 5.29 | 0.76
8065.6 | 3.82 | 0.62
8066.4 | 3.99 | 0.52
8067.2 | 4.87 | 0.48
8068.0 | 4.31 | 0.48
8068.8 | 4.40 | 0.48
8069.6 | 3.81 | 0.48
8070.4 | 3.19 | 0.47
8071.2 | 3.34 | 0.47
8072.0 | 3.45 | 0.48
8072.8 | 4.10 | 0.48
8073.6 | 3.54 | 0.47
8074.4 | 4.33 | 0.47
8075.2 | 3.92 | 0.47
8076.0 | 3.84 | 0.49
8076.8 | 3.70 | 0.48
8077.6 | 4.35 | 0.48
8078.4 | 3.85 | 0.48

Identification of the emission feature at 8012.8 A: [N II]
